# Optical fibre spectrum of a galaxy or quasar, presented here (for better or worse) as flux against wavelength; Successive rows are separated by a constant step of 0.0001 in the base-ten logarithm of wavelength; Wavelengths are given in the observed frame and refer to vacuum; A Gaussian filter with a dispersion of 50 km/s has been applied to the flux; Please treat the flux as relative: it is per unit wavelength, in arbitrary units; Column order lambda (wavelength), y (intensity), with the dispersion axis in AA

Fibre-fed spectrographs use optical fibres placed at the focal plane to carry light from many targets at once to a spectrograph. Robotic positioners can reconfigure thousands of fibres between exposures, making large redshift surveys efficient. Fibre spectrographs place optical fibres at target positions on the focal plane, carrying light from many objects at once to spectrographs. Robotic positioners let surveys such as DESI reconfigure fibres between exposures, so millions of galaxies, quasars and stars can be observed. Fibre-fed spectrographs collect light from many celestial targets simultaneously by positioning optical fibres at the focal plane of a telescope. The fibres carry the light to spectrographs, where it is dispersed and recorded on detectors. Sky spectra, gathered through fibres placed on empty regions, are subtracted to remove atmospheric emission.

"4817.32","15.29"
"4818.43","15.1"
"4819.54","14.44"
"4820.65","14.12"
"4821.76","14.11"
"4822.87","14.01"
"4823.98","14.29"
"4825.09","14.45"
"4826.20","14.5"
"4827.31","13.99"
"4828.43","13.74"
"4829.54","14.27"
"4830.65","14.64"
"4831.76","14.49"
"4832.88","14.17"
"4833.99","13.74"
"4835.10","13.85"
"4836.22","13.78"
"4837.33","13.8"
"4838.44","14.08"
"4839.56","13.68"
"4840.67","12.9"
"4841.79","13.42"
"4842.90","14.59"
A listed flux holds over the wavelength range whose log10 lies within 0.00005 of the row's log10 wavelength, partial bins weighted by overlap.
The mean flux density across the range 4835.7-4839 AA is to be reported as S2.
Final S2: 13.9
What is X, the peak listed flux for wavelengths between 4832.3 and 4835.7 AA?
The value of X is 14.17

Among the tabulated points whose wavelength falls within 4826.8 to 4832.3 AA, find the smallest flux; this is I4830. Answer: 13.74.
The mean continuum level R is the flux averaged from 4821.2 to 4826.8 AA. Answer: 14.3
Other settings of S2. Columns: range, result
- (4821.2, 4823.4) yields 14.1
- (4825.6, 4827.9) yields 14.2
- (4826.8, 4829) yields 13.8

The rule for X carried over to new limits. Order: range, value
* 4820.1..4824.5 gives 14.29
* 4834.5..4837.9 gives 13.85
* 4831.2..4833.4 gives 14.49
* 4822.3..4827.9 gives 14.5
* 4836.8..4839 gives 14.08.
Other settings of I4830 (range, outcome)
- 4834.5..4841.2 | 12.9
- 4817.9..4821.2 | 14.12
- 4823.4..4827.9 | 13.99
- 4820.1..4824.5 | 14.01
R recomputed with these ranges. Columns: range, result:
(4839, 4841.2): 13.3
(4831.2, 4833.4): 14.3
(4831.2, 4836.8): 14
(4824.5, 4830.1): 14.2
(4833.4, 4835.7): 13.8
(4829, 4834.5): 14.3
